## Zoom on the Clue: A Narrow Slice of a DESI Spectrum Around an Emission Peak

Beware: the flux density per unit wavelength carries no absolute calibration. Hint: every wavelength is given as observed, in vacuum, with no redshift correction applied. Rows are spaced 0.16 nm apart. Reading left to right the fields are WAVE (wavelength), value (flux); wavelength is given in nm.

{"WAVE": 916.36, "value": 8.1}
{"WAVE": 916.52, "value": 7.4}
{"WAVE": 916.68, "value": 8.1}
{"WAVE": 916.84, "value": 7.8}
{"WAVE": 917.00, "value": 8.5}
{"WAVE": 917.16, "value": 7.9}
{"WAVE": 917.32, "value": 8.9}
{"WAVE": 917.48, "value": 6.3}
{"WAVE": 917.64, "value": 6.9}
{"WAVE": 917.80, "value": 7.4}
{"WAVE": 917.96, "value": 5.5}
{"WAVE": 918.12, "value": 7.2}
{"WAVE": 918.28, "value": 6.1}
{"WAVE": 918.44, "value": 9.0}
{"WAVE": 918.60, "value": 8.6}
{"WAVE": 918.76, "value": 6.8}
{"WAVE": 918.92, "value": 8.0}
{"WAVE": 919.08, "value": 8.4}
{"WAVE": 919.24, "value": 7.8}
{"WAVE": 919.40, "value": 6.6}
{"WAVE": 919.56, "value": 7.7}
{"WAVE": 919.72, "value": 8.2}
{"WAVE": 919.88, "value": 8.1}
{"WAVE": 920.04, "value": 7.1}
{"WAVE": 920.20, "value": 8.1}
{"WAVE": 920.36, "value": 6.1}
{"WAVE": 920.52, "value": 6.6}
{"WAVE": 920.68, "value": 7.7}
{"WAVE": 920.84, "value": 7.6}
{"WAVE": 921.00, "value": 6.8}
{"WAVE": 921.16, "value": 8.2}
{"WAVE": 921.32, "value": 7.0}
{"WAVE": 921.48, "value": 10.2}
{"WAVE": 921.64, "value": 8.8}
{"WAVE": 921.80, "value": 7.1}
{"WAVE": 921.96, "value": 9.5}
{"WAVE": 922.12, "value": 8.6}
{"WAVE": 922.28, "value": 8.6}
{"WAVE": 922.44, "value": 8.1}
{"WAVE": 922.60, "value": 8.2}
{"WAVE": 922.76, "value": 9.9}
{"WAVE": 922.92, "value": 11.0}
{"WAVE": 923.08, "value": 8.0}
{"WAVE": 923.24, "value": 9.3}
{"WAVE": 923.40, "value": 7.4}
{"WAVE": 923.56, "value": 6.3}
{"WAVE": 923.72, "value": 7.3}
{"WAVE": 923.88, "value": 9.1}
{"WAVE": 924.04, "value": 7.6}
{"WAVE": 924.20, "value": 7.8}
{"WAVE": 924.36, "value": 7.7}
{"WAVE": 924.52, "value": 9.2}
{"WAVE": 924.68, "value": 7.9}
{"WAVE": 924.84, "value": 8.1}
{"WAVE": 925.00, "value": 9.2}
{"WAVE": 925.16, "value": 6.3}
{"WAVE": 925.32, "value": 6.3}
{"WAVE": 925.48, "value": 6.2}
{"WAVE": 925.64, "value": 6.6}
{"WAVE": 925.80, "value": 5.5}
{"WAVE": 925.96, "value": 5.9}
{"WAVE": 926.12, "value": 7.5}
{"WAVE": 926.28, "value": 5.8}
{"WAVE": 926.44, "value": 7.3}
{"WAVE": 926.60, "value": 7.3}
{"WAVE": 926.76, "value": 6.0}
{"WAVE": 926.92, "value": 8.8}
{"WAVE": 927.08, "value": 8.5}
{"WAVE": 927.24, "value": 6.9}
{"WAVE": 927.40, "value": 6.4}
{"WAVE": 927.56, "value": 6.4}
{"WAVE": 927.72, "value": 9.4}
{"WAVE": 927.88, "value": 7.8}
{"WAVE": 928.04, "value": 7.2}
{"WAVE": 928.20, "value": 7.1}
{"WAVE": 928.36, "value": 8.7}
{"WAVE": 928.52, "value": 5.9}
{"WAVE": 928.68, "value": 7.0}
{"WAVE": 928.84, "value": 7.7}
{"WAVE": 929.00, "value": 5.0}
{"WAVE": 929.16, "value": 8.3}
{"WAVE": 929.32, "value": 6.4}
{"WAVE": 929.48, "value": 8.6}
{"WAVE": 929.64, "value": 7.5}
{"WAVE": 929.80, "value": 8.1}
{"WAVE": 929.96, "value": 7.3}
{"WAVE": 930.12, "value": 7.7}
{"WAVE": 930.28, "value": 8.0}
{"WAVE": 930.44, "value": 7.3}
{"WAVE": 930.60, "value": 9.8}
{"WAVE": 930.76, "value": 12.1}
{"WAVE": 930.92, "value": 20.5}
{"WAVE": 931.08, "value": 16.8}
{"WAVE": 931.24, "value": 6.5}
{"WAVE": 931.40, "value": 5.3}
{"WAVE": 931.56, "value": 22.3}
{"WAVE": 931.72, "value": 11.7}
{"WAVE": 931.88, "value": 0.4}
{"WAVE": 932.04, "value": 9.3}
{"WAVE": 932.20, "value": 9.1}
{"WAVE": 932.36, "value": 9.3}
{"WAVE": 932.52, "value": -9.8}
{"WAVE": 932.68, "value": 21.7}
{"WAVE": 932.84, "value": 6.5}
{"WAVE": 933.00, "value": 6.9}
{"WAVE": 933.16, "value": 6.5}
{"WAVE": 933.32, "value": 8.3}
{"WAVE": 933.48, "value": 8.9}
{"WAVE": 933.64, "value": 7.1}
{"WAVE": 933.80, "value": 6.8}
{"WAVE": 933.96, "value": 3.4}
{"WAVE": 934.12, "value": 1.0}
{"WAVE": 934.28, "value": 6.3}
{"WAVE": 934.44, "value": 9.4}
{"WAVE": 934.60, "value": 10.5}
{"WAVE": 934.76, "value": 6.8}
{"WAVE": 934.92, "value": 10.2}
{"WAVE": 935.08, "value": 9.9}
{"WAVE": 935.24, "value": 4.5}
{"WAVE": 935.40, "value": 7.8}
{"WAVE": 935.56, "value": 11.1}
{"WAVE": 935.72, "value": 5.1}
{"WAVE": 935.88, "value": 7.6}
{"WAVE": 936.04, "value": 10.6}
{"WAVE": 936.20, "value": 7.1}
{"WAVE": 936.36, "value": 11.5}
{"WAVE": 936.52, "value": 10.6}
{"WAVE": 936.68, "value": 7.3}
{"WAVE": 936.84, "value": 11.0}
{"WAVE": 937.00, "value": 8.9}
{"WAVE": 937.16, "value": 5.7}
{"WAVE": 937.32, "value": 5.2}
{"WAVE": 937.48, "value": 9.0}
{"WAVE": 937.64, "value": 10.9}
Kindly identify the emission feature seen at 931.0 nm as [O III]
